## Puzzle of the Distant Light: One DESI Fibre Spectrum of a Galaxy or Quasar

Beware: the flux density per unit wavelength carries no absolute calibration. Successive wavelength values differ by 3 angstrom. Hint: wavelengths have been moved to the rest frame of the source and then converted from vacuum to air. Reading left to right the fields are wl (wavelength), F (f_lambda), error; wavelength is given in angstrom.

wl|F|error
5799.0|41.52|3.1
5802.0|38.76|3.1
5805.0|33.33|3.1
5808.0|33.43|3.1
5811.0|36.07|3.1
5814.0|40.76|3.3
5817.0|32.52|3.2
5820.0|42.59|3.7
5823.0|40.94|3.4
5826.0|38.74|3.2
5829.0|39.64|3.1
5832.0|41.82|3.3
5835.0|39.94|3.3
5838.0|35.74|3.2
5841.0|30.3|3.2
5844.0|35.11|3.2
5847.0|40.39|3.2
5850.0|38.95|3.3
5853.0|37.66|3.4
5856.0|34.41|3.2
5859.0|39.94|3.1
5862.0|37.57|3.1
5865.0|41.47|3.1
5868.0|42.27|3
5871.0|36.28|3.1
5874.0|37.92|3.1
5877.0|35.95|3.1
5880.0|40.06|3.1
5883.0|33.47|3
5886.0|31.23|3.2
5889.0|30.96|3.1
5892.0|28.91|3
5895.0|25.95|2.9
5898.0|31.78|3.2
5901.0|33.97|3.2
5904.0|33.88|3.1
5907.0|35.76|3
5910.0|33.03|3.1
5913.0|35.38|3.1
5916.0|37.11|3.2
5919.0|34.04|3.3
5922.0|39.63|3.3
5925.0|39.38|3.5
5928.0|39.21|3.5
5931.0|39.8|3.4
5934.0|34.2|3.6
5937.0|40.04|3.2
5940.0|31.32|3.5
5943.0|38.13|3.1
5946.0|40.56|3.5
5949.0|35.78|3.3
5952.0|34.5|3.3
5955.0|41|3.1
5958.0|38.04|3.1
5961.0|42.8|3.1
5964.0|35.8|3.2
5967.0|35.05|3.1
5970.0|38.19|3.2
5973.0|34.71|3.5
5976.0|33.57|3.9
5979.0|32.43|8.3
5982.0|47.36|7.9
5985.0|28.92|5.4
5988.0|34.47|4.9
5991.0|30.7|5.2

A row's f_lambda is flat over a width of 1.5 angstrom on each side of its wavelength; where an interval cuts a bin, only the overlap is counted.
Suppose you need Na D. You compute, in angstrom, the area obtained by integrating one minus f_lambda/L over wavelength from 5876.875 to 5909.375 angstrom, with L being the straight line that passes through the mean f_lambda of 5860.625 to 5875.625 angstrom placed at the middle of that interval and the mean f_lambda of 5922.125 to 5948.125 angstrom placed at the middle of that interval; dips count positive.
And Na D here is 4.9 angstrom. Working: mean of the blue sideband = 39.1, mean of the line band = 32.8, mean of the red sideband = 37.9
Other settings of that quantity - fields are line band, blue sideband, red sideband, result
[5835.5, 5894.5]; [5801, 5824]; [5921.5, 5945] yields 2.0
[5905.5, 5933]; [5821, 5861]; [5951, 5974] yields 0.6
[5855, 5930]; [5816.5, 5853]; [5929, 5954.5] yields 3.9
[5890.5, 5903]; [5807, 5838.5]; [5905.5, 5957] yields 2.4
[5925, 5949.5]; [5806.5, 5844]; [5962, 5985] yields -0.6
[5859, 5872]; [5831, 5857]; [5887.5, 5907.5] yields -1.8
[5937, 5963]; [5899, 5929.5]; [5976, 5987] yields -1.4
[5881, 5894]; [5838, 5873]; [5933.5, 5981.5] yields 2.1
